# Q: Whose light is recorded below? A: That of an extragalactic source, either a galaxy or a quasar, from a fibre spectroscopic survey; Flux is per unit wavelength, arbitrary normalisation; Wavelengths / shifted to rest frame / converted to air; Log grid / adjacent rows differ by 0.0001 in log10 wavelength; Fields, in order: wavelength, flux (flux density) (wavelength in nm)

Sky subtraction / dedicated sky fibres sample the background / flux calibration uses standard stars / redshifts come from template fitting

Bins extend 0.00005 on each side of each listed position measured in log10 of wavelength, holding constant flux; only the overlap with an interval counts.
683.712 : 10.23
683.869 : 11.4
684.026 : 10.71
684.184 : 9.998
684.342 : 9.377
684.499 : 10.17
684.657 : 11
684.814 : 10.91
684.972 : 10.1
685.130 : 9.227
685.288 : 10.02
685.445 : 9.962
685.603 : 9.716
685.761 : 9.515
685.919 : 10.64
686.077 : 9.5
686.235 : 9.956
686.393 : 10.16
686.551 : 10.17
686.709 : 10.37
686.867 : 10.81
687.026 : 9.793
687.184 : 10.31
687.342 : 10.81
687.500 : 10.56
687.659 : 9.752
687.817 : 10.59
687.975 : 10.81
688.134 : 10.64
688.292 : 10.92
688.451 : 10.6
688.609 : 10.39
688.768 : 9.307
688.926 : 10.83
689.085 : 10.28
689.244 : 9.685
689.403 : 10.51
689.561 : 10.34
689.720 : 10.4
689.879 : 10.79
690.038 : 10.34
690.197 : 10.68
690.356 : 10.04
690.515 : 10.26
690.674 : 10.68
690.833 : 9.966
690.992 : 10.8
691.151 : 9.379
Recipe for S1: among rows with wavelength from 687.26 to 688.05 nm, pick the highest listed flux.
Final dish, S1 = 10.81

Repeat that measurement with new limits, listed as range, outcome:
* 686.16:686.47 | 10.16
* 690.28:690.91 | 10.68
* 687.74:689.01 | 10.92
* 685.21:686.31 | 10.64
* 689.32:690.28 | 10.79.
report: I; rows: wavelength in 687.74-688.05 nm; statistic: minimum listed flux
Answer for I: 10.59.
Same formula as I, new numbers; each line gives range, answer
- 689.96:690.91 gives 9.966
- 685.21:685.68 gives 9.716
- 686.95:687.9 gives 9.752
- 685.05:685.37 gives 9.227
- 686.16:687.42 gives 9.793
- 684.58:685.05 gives 10.1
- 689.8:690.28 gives 10.34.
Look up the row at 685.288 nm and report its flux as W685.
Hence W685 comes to 10.02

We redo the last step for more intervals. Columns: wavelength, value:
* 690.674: 10.68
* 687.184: 10.31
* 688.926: 10.83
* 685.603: 9.716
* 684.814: 10.91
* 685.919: 10.64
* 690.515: 10.26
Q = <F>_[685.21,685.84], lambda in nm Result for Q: 9.81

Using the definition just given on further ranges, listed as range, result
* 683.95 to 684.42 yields 10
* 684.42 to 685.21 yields 10.3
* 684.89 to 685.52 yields 9.83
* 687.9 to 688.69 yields 10.7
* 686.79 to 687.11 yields 10.3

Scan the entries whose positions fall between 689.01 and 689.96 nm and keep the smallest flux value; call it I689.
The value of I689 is 9.685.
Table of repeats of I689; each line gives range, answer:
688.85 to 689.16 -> 10.28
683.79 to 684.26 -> 9.998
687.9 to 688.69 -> 10.39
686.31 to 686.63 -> 10.16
